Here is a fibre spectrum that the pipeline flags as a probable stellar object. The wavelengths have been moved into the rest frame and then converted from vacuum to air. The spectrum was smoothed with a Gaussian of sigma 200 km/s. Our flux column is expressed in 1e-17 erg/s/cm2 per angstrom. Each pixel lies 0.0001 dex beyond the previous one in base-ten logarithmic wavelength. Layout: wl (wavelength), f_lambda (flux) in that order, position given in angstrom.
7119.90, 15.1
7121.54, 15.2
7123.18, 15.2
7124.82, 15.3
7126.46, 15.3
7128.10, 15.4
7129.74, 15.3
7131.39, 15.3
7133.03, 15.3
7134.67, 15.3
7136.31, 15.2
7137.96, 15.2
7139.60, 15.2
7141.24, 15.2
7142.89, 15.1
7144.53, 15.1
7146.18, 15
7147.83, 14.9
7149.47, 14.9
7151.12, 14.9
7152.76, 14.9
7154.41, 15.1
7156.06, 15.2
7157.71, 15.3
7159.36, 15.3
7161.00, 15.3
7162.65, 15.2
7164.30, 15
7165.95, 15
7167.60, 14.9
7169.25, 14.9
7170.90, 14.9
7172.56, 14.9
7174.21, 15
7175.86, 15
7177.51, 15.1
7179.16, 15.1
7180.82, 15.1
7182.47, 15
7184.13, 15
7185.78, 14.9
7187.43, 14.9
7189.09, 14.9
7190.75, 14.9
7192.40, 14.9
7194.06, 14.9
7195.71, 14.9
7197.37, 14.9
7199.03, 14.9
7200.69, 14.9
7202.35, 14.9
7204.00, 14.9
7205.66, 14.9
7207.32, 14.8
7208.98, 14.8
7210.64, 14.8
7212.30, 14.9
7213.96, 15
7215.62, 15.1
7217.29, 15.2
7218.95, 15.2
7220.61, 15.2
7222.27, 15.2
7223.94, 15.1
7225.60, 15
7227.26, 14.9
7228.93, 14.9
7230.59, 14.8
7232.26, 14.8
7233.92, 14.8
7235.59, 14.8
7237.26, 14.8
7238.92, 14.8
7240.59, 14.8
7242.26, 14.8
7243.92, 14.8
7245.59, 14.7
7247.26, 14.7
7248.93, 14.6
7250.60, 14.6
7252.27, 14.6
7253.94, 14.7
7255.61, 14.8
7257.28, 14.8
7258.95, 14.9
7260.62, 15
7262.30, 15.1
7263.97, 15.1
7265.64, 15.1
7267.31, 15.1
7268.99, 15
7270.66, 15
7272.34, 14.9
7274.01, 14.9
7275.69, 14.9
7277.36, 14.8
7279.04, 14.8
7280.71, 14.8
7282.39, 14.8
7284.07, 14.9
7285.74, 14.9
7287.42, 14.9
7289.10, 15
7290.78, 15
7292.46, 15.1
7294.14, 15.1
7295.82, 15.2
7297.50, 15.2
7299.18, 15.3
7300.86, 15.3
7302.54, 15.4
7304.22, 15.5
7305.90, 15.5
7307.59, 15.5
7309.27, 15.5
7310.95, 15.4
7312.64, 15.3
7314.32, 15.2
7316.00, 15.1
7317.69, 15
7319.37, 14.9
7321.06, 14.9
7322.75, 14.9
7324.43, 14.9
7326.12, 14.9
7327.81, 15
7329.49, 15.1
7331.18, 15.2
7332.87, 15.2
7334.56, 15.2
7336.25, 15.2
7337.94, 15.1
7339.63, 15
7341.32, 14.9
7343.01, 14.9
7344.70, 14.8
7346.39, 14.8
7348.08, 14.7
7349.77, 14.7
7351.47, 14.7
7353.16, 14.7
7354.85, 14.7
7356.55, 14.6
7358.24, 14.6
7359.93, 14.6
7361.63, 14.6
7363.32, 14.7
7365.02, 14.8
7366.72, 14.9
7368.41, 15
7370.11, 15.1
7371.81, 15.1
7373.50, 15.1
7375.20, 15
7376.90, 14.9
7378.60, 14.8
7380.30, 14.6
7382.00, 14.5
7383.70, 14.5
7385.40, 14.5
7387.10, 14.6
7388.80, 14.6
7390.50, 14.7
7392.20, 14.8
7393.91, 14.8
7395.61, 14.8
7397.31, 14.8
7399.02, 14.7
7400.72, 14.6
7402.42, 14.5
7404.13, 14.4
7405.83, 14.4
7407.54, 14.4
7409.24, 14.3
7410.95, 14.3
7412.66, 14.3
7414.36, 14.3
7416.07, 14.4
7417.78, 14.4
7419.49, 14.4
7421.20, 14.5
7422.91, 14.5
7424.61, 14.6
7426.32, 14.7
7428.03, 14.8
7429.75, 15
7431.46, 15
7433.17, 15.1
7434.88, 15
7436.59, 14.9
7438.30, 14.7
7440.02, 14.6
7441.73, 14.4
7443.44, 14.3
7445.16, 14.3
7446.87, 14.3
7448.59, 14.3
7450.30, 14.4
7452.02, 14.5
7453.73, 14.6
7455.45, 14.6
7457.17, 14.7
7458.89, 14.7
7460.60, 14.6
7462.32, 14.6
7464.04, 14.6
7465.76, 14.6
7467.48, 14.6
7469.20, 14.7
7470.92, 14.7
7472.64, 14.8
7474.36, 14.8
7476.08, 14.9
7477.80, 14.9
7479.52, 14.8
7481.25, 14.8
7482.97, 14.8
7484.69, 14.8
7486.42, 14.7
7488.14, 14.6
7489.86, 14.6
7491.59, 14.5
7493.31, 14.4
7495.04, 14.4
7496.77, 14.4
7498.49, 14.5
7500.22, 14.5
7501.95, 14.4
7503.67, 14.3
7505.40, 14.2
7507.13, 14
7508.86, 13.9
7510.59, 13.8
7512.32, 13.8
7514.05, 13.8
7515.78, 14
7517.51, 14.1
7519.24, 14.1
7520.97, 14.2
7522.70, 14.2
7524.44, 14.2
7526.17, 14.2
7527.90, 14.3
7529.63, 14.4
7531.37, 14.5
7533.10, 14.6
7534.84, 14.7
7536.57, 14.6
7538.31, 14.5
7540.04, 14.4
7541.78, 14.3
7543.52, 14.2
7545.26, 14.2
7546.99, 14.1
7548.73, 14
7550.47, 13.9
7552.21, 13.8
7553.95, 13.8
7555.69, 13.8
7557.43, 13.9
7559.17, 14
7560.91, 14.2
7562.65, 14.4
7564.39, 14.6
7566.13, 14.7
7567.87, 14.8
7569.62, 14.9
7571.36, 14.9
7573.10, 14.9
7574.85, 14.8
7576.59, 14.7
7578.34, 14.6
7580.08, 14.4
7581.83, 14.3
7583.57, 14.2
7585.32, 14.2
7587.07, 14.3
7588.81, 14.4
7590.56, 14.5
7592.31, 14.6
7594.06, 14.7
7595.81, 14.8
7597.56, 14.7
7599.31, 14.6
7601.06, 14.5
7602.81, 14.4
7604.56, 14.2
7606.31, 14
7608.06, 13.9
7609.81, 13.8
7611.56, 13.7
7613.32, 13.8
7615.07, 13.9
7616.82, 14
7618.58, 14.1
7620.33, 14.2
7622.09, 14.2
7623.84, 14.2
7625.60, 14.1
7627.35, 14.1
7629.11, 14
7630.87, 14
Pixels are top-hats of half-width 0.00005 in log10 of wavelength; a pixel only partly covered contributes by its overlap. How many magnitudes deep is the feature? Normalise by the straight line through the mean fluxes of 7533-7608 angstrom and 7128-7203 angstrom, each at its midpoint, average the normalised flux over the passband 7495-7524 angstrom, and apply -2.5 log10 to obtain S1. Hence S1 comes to 0.03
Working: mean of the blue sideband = 15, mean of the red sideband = 14.4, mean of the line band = 14.1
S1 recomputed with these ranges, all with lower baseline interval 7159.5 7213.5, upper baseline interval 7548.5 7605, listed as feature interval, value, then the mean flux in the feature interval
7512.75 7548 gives 0.02 mag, 14.3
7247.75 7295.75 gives 0.00 mag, 14.9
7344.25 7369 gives 0.00 mag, 14.7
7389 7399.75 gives -0.01 mag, 14.8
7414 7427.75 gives 0.01 mag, 14.5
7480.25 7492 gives -0.01 mag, 14.7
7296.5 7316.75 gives -0.04 mag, 15.4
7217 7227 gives -0.02 mag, 15.1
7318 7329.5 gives -0.01 mag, 14.9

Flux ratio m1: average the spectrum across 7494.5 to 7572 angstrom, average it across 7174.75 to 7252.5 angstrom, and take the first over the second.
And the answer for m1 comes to 1.0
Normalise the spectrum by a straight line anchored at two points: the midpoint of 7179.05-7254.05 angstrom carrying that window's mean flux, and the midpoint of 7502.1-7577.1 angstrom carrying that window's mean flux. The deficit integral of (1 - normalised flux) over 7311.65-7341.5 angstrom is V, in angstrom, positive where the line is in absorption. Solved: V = -0.8 angstrom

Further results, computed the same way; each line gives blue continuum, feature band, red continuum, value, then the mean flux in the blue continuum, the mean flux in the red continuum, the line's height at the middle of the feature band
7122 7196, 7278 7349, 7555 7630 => -1.27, 15.1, 14.3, 14.8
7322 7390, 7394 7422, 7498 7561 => 0.31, 14.8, 14.2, 14.6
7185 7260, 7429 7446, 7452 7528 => -0.23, 14.9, 14.4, 14.5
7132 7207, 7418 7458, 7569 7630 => -0.06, 15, 14.3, 14.6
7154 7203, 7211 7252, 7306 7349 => 0.37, 15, 15.1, 15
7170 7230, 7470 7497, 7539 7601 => -0.30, 15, 14.4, 14.5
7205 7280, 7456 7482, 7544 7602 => -0.29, 14.9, 14.4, 14.6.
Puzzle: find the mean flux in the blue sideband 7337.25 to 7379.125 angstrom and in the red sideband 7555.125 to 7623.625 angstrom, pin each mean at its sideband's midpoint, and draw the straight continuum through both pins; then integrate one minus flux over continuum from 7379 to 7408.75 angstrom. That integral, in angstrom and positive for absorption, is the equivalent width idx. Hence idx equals 0.3 angstrom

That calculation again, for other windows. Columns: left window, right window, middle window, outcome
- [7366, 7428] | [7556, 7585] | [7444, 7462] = 0.1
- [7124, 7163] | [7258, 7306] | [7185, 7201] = 0.2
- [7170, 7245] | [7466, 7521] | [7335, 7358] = -0.2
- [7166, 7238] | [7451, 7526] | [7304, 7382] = -1.4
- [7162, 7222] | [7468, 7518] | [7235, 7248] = 0.1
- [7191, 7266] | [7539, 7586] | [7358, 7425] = -0.1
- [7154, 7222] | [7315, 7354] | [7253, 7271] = 0.0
